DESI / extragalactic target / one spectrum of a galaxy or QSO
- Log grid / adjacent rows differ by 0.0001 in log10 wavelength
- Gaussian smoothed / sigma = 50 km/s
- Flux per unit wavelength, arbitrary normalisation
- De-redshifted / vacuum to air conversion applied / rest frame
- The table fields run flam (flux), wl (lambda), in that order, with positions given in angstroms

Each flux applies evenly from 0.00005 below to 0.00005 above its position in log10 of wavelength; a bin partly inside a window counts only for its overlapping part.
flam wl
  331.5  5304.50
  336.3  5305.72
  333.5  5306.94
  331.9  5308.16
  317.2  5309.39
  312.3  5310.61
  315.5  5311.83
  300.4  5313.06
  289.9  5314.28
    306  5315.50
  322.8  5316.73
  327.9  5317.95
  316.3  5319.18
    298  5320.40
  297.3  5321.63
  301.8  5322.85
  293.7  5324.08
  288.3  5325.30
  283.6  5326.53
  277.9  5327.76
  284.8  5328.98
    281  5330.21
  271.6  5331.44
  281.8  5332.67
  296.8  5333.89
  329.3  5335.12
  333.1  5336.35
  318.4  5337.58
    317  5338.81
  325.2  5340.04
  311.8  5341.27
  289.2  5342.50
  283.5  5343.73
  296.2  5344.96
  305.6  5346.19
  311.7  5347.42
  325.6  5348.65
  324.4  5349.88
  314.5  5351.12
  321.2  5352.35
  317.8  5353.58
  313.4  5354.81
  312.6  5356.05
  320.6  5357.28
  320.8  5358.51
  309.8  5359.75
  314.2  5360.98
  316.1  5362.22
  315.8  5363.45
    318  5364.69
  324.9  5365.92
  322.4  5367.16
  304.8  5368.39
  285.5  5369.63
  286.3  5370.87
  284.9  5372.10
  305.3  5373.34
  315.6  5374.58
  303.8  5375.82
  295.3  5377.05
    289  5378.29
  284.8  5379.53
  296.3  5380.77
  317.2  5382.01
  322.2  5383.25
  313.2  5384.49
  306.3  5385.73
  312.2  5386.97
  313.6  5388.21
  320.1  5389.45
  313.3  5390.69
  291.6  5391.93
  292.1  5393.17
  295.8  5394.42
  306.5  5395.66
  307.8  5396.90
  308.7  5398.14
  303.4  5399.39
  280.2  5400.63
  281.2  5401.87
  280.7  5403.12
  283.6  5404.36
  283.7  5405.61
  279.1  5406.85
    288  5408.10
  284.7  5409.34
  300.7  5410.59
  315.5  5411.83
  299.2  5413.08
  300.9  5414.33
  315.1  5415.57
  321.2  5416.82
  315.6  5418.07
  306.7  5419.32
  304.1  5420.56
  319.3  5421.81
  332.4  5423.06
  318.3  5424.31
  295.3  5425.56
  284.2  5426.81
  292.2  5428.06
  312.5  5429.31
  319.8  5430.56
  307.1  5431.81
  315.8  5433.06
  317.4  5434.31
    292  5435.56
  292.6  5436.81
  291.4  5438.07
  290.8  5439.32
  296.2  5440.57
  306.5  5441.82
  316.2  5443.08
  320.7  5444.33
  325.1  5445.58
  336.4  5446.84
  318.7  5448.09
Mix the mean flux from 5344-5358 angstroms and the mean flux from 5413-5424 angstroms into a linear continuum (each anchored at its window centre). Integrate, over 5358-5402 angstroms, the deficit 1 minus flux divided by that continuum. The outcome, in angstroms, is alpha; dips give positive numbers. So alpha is 1.2 angstroms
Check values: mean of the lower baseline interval 314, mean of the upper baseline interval 314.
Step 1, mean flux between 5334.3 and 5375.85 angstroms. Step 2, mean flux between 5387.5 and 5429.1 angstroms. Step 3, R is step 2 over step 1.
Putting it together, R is 1.0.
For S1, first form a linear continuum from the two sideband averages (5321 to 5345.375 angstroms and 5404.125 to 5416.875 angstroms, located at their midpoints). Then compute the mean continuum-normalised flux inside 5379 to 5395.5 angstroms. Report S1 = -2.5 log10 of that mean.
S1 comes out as -0.03 mag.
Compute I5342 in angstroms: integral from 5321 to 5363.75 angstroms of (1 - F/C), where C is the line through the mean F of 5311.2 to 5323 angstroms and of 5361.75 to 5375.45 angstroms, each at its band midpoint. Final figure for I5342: 0.23 angstroms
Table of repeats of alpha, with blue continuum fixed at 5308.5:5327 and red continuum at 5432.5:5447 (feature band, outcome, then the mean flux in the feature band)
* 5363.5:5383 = 0.2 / 303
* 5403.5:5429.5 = 0.4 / 302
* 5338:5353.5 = -0.3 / 311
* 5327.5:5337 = 0.3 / 295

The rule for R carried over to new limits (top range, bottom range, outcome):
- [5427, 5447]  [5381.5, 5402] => 1.01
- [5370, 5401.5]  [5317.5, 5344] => 1.01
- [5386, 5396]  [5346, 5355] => 0.96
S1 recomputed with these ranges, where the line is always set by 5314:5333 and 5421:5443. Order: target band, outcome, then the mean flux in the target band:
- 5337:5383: -0.04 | 309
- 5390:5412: 0.03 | 294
